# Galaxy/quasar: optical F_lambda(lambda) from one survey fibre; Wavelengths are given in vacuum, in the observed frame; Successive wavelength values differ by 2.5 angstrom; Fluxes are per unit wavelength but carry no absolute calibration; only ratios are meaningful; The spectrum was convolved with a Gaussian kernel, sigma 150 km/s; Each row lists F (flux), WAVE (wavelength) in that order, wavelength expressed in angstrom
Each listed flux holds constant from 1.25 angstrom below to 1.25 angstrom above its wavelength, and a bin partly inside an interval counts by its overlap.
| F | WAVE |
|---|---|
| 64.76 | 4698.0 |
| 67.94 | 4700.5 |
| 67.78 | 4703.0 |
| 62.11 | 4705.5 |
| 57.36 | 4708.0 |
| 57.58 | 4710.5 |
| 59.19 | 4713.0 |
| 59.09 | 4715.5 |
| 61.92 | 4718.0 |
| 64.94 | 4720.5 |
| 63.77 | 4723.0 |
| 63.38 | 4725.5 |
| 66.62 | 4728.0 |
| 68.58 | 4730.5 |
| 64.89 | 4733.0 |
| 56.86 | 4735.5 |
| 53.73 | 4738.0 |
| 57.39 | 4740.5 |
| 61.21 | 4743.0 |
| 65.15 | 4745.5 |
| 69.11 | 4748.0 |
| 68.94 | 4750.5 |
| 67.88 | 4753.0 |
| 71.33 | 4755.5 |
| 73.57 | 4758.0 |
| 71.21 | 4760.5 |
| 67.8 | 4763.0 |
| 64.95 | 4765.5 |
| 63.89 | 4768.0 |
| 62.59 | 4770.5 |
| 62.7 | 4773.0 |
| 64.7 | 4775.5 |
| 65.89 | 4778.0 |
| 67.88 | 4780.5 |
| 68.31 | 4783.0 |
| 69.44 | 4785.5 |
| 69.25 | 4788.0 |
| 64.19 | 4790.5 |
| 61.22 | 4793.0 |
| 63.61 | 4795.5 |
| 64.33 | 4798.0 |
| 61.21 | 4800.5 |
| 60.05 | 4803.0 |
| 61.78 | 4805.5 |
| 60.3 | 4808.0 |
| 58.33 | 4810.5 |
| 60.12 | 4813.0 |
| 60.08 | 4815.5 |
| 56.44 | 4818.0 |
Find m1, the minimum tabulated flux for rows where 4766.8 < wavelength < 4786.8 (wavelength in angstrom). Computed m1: 62.59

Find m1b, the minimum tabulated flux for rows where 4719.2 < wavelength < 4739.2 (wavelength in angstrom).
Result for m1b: 53.73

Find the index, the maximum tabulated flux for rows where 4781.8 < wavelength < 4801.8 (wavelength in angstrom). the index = 69.44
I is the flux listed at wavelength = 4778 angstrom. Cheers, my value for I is 65.89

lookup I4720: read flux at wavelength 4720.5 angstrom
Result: 64.94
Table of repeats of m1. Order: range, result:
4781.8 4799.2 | 61.22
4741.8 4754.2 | 61.21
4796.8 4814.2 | 58.33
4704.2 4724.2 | 57.36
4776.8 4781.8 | 65.89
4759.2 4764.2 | 67.8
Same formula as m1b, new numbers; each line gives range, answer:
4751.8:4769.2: 63.89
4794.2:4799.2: 63.61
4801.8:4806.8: 60.05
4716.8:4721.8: 61.92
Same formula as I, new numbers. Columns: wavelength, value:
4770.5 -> 62.59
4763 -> 67.8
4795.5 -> 63.61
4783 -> 68.31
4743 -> 61.21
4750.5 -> 68.94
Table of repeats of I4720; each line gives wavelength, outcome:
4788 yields 69.25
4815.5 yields 60.08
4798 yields 64.33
